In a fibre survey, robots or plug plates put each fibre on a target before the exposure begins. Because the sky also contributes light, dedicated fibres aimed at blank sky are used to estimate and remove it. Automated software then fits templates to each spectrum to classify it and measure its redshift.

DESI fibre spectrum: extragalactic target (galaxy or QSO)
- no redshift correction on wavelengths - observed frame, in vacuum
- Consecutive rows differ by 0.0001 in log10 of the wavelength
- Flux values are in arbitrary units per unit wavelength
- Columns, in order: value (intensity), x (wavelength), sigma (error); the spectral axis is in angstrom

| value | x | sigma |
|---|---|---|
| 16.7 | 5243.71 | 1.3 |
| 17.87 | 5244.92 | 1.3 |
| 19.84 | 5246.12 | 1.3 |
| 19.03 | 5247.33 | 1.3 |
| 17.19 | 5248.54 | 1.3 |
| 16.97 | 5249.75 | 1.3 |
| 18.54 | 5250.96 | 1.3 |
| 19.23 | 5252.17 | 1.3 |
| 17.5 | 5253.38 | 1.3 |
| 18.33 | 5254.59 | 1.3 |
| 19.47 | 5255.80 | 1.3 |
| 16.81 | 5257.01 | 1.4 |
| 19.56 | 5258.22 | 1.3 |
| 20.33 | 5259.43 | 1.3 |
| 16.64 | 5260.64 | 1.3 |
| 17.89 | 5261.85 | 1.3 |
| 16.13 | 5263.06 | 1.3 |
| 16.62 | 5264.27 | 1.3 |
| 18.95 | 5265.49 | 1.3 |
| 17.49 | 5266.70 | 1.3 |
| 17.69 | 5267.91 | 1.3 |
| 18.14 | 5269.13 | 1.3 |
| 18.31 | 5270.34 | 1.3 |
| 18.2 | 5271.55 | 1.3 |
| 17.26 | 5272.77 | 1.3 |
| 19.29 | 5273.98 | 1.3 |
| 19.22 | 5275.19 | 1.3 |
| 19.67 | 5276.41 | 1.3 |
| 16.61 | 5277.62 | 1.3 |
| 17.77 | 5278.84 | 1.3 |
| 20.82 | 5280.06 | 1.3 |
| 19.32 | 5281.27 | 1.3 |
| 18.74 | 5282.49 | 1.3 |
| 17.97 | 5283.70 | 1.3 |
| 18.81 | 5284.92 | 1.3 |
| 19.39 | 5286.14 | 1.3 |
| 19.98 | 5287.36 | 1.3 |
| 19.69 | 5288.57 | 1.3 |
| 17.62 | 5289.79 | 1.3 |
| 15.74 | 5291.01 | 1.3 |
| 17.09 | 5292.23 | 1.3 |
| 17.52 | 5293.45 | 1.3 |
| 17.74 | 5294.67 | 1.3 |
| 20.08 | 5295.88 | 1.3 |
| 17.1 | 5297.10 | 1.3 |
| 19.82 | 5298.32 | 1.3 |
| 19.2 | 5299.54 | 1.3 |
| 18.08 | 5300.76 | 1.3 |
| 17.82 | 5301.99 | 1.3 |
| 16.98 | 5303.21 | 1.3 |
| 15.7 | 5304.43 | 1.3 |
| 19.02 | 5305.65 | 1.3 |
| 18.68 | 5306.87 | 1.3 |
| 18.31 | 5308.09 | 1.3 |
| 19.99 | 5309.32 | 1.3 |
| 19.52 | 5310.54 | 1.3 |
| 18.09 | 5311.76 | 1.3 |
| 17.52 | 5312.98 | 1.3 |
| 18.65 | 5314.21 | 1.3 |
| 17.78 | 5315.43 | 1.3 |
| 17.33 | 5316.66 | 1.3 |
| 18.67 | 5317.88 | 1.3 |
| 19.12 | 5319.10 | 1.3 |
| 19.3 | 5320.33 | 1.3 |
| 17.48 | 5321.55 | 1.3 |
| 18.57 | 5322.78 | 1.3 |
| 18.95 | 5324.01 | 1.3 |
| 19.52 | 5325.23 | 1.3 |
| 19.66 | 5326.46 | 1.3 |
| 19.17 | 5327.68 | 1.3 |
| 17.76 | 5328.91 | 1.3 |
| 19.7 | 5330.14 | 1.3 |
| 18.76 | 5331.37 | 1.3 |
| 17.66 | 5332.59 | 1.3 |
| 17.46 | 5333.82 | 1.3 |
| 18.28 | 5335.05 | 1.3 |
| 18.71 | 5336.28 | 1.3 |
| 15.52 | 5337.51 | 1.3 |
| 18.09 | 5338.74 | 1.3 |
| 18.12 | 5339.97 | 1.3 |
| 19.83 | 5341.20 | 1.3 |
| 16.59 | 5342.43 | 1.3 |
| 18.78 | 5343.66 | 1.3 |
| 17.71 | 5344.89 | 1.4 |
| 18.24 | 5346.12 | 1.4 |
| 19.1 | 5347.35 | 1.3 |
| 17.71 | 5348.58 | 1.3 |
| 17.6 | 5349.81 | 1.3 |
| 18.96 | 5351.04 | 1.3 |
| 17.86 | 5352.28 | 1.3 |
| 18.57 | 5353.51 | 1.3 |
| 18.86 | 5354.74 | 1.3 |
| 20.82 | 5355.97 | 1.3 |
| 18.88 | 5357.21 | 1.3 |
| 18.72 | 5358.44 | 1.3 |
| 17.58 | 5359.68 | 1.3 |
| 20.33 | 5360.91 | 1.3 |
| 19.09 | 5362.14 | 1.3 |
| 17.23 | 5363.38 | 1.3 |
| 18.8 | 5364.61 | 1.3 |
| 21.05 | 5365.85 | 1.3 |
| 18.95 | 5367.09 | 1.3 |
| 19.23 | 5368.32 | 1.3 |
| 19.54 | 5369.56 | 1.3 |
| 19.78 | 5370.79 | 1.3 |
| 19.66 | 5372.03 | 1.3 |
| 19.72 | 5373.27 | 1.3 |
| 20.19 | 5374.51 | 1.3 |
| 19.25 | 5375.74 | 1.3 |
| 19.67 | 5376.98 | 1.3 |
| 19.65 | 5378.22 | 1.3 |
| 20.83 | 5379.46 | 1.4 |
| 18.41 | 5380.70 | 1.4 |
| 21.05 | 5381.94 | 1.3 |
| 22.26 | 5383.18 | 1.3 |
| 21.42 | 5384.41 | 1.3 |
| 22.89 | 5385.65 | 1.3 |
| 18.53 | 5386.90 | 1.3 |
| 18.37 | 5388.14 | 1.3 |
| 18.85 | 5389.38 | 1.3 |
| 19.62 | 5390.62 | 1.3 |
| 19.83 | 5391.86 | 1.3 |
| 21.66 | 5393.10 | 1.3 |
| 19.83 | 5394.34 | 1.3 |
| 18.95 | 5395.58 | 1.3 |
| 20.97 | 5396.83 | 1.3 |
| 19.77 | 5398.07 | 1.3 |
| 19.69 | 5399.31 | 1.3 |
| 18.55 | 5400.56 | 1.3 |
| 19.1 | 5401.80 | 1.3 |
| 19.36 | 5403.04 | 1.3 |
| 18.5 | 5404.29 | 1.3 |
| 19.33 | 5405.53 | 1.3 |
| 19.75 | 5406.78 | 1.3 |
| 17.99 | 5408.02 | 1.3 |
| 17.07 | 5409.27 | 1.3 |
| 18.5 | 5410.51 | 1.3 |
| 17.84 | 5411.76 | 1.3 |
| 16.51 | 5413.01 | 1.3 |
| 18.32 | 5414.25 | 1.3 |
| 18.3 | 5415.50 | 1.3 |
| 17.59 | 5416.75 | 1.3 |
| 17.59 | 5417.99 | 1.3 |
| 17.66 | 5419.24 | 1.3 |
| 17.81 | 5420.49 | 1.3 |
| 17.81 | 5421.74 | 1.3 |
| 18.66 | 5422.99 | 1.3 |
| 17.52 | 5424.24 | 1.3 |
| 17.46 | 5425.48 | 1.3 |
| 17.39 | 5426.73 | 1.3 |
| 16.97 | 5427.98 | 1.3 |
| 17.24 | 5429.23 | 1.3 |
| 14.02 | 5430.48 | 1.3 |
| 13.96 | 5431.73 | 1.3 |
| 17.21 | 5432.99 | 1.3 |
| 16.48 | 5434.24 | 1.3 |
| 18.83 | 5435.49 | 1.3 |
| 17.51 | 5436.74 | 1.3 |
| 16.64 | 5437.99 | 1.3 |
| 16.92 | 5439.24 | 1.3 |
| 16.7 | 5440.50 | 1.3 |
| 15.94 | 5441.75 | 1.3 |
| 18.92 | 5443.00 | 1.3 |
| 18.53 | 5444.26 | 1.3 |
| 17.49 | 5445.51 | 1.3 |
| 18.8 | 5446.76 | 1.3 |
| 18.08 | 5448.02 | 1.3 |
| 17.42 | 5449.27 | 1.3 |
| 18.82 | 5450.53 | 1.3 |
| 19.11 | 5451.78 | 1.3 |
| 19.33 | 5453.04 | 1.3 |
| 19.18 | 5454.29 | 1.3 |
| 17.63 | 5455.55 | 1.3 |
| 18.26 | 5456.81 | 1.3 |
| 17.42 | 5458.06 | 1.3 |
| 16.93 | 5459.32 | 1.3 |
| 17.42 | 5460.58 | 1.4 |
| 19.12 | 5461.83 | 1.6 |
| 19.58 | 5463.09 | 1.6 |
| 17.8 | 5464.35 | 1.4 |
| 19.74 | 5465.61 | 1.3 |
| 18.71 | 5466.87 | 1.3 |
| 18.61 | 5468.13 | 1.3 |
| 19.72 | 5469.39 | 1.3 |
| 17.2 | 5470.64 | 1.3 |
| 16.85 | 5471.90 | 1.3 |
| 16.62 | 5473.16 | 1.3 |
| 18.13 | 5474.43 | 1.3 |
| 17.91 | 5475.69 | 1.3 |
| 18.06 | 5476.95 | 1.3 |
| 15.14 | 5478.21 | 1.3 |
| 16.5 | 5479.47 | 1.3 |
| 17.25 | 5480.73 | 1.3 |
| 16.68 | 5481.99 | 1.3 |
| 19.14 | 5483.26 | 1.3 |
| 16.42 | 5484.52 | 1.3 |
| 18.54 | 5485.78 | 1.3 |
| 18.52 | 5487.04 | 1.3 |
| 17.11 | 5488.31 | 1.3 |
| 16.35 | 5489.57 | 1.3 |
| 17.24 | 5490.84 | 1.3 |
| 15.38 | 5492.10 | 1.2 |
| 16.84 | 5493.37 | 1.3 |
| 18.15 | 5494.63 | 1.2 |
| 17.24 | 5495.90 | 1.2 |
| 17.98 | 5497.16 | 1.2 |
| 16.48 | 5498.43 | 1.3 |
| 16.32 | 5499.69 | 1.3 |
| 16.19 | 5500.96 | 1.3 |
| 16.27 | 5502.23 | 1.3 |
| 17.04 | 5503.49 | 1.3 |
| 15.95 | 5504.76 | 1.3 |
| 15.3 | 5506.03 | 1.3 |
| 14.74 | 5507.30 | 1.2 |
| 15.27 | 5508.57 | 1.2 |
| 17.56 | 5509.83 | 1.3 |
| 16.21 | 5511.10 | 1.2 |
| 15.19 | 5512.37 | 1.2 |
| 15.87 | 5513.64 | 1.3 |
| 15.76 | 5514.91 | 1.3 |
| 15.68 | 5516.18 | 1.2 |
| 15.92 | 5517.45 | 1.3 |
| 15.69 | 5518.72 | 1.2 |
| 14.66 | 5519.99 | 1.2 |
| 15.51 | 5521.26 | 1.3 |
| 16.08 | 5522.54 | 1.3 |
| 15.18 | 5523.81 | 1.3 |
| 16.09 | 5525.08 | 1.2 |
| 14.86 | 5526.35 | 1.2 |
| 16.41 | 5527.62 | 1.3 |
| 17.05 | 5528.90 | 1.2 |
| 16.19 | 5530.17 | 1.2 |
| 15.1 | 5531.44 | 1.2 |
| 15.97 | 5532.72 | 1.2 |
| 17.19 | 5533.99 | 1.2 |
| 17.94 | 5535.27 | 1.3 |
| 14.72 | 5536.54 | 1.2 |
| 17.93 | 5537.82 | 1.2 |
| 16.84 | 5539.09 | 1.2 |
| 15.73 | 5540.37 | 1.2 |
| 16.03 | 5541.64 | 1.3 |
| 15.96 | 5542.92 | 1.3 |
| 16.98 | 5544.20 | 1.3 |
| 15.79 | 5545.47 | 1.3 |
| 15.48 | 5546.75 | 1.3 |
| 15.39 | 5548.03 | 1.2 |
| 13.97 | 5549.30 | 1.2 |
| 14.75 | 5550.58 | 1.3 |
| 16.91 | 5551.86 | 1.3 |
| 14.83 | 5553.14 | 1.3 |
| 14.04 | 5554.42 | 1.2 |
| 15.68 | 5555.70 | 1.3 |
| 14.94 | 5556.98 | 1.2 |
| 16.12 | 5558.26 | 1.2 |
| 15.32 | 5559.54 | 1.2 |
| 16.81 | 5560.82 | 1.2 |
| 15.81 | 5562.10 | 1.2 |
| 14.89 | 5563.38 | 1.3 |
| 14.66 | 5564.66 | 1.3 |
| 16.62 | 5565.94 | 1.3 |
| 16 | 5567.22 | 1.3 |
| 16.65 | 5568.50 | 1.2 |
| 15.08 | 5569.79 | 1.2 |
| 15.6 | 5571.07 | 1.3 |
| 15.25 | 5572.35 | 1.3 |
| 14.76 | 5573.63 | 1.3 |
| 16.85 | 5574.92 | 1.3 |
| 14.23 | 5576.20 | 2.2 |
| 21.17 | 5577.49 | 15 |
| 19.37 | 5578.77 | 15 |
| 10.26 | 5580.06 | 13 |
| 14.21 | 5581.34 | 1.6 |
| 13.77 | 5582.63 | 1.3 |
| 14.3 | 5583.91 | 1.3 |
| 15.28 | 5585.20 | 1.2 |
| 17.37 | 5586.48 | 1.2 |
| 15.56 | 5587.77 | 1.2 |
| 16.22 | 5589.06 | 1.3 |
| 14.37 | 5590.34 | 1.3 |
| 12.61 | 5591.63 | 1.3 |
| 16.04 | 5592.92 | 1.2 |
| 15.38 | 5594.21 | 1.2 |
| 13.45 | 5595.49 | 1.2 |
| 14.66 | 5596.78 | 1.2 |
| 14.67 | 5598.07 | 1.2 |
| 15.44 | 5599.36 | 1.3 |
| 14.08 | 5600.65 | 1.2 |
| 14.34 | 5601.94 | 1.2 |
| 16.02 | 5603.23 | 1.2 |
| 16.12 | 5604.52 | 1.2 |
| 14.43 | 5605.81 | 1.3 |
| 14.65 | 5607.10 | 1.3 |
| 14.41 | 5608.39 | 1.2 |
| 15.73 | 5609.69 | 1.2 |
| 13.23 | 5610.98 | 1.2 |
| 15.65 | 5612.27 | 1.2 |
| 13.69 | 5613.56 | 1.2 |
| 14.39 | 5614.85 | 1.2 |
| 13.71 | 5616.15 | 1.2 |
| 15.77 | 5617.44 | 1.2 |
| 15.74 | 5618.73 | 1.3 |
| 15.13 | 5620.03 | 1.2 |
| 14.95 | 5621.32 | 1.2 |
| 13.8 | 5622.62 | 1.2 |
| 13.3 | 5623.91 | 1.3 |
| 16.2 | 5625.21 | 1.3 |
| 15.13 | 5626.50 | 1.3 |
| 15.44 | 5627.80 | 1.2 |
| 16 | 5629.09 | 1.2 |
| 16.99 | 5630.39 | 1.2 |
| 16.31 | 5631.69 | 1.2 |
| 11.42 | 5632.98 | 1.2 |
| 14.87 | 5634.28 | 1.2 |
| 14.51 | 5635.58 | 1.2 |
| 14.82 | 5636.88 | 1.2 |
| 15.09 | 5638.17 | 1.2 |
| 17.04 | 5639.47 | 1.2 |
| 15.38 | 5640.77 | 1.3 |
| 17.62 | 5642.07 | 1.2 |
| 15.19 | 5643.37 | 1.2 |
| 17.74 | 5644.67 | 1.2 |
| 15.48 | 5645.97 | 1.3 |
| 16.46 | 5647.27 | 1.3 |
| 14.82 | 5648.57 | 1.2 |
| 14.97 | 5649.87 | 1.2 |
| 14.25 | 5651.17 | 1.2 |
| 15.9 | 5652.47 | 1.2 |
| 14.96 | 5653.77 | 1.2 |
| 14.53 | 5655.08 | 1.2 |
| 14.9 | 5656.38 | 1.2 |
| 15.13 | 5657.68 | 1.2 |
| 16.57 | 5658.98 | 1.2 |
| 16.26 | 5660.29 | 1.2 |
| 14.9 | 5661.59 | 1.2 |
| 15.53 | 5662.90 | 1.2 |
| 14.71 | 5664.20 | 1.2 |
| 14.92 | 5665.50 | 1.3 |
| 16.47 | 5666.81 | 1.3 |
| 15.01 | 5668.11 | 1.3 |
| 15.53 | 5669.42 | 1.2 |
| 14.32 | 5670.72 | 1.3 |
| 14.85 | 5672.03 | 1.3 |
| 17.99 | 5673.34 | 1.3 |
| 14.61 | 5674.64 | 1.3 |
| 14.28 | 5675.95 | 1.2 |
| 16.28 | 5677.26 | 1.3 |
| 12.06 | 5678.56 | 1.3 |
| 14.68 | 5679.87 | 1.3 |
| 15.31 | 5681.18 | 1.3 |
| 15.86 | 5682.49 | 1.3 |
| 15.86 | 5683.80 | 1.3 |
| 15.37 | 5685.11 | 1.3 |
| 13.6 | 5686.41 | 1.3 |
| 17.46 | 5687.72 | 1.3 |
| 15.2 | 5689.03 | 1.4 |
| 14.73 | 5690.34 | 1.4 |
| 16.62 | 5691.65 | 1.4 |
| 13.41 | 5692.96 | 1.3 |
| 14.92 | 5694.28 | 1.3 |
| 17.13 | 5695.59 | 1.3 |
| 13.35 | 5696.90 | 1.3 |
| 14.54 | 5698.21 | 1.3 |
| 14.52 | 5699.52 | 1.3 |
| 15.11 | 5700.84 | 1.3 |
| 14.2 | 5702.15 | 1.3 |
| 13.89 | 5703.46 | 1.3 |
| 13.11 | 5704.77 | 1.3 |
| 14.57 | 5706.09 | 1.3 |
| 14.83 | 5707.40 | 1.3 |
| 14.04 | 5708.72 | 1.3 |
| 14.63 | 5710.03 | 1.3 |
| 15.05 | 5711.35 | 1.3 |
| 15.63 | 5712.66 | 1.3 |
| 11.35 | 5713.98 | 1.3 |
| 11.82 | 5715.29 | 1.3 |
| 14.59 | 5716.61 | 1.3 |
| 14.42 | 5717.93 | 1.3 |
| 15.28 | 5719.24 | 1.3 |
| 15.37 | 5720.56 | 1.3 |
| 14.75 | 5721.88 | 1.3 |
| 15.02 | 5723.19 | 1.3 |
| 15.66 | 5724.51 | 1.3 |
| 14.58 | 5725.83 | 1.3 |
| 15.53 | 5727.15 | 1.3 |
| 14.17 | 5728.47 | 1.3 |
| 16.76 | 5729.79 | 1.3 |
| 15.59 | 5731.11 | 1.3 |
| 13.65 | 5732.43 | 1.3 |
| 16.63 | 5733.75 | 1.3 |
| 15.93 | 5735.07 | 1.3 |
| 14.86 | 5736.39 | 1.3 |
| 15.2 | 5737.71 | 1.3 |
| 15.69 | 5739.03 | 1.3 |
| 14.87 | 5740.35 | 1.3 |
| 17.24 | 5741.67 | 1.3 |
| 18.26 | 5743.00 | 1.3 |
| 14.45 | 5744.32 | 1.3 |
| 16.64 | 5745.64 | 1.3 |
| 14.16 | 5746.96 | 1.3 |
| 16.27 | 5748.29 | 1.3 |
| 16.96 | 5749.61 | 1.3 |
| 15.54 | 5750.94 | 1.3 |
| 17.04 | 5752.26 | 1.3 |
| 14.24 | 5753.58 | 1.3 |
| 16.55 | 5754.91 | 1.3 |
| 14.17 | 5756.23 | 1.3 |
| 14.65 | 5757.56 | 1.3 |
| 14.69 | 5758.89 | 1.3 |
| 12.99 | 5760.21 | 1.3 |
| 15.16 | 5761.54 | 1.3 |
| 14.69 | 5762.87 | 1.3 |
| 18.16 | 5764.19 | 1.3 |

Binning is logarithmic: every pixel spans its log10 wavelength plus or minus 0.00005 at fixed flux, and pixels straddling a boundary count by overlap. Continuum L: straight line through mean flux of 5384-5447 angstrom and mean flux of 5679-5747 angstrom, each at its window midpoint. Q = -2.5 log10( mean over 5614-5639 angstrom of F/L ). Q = 0.07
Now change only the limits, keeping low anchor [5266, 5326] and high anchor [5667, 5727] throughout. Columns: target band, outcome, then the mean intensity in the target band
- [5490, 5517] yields 0.02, 16.3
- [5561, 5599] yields 0.03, 15.4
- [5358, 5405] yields -0.12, 19.7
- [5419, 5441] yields 0.01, 17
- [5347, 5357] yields -0.05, 18.7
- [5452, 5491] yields -0.06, 17.9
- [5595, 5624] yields 0.06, 14.7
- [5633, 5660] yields -0.01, 15.4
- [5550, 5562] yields 0.04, 15.5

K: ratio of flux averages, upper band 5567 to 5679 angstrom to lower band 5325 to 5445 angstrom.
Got 0.82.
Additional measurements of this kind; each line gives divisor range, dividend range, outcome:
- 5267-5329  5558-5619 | 0.83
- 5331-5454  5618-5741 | 0.81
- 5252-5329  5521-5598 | 0.85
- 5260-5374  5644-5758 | 0.82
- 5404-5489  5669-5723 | 0.83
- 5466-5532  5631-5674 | 0.93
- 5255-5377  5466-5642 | 0.86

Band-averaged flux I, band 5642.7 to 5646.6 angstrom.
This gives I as 16.1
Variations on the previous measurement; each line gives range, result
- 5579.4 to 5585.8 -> 13.6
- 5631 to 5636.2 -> 14.3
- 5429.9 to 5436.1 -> 16.1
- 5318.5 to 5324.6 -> 18.7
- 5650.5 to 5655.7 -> 14.9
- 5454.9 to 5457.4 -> 17.9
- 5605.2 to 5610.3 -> 14.8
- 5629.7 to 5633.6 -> 14.9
